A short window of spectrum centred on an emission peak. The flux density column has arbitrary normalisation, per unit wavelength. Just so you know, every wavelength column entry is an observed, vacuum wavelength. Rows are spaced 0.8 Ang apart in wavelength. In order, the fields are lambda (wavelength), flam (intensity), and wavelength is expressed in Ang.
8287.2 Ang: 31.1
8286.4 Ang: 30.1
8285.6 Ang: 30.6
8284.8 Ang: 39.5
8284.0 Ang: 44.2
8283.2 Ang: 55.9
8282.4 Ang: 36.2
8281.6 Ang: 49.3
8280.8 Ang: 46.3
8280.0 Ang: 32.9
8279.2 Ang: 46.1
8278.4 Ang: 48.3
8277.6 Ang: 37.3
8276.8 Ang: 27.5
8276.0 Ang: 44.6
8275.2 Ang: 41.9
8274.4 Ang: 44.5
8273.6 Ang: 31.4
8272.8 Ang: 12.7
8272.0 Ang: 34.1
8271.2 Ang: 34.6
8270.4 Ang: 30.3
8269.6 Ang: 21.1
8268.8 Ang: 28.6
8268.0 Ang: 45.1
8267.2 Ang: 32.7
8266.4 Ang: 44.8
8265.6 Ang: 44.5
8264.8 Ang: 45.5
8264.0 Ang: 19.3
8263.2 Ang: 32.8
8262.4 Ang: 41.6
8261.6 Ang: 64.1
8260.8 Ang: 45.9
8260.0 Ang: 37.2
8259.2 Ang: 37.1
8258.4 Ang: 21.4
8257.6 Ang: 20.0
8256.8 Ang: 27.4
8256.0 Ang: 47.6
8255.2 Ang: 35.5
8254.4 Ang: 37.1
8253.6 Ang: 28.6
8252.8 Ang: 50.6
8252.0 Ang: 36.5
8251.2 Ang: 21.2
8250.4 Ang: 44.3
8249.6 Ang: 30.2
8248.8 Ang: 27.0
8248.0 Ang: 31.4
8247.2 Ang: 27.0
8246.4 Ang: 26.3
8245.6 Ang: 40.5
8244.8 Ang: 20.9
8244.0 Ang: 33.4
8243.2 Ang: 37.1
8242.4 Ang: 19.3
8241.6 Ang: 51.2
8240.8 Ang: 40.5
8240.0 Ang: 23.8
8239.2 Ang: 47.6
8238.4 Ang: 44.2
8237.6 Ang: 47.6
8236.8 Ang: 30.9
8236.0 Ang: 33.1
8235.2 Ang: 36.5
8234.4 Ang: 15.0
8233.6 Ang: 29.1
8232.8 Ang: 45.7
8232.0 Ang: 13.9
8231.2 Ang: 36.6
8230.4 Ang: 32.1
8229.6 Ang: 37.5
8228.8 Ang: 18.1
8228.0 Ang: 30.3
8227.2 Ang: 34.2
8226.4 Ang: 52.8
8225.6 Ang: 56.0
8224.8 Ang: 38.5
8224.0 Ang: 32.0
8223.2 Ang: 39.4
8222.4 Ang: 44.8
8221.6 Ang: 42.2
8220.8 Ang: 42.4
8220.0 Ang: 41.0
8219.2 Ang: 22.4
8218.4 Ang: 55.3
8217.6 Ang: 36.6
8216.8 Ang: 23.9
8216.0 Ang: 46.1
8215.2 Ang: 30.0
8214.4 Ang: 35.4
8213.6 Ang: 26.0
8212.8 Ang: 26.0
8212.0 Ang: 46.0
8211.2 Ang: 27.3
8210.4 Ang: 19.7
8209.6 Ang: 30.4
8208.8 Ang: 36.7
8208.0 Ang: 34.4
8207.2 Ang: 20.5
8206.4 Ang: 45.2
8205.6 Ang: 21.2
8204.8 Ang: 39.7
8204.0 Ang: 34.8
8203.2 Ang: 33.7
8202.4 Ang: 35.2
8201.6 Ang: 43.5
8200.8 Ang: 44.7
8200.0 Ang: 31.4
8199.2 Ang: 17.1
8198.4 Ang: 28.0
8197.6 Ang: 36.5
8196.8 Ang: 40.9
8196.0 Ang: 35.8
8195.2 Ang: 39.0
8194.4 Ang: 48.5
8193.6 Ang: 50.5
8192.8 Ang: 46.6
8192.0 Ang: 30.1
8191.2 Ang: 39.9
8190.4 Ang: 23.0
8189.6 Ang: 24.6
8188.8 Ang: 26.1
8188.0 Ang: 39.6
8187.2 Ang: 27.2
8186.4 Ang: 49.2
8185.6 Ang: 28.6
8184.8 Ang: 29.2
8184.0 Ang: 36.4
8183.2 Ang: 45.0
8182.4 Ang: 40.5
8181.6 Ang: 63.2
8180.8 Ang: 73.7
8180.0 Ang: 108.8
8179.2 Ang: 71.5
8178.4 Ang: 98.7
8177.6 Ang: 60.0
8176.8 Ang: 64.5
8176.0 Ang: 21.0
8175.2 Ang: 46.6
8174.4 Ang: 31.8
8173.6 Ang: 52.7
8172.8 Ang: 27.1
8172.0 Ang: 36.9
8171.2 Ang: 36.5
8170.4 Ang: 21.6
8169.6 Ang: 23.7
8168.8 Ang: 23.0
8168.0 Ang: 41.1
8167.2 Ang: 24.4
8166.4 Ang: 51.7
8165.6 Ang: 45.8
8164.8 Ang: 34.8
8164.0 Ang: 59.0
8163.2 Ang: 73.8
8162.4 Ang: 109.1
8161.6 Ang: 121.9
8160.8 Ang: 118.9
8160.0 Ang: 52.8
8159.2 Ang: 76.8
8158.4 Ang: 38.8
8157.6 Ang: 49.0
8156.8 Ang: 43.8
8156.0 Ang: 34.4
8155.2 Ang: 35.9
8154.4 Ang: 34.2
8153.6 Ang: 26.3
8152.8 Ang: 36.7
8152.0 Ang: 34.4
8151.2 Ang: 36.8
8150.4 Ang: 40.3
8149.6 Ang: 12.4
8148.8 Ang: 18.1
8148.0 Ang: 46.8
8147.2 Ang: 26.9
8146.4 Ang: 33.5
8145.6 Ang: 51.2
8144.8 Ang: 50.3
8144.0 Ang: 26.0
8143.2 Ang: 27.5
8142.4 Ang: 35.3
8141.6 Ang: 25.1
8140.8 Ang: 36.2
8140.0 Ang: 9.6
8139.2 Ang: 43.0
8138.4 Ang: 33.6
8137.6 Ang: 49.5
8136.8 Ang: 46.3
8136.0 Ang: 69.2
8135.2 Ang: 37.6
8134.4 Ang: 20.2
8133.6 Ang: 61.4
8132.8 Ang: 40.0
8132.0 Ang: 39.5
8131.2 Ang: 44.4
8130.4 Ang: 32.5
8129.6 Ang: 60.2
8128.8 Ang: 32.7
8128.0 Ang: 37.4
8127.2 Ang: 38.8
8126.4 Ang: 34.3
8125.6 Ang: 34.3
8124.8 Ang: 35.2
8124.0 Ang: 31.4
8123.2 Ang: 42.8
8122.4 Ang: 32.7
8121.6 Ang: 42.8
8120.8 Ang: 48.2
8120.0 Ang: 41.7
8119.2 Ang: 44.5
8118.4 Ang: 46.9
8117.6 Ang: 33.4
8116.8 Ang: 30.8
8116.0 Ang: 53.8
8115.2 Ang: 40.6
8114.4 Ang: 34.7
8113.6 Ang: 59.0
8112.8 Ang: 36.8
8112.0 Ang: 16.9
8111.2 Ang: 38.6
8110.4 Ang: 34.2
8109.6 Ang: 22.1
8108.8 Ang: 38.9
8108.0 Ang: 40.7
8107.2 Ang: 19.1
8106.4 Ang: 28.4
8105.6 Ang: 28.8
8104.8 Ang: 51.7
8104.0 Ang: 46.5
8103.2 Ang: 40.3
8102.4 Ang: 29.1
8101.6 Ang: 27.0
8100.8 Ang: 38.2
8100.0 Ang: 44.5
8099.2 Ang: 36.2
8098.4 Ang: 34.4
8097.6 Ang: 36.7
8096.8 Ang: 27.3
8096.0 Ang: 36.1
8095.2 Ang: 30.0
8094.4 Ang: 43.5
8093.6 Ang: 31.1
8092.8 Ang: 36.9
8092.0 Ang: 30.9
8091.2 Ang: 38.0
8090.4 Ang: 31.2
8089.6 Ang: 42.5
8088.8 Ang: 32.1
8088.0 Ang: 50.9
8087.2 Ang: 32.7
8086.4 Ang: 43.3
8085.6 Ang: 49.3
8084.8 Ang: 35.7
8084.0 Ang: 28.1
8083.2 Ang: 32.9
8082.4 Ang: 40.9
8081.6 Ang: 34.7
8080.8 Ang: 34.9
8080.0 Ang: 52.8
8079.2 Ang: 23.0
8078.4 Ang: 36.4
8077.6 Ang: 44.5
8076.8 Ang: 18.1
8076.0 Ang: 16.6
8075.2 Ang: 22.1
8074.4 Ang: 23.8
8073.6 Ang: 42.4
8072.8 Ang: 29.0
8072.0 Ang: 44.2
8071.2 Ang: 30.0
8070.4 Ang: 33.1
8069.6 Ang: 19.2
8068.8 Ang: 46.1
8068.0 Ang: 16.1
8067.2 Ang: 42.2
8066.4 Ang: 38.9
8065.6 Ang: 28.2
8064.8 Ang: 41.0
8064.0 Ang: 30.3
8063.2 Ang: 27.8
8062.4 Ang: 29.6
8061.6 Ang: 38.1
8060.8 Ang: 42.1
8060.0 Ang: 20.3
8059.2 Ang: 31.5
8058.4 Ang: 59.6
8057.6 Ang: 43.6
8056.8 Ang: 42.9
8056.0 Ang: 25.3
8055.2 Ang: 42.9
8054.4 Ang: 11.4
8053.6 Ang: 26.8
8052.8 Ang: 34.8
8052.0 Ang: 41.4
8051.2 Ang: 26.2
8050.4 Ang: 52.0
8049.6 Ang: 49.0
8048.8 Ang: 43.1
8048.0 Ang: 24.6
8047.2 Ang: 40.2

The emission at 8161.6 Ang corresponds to [S II] 6716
